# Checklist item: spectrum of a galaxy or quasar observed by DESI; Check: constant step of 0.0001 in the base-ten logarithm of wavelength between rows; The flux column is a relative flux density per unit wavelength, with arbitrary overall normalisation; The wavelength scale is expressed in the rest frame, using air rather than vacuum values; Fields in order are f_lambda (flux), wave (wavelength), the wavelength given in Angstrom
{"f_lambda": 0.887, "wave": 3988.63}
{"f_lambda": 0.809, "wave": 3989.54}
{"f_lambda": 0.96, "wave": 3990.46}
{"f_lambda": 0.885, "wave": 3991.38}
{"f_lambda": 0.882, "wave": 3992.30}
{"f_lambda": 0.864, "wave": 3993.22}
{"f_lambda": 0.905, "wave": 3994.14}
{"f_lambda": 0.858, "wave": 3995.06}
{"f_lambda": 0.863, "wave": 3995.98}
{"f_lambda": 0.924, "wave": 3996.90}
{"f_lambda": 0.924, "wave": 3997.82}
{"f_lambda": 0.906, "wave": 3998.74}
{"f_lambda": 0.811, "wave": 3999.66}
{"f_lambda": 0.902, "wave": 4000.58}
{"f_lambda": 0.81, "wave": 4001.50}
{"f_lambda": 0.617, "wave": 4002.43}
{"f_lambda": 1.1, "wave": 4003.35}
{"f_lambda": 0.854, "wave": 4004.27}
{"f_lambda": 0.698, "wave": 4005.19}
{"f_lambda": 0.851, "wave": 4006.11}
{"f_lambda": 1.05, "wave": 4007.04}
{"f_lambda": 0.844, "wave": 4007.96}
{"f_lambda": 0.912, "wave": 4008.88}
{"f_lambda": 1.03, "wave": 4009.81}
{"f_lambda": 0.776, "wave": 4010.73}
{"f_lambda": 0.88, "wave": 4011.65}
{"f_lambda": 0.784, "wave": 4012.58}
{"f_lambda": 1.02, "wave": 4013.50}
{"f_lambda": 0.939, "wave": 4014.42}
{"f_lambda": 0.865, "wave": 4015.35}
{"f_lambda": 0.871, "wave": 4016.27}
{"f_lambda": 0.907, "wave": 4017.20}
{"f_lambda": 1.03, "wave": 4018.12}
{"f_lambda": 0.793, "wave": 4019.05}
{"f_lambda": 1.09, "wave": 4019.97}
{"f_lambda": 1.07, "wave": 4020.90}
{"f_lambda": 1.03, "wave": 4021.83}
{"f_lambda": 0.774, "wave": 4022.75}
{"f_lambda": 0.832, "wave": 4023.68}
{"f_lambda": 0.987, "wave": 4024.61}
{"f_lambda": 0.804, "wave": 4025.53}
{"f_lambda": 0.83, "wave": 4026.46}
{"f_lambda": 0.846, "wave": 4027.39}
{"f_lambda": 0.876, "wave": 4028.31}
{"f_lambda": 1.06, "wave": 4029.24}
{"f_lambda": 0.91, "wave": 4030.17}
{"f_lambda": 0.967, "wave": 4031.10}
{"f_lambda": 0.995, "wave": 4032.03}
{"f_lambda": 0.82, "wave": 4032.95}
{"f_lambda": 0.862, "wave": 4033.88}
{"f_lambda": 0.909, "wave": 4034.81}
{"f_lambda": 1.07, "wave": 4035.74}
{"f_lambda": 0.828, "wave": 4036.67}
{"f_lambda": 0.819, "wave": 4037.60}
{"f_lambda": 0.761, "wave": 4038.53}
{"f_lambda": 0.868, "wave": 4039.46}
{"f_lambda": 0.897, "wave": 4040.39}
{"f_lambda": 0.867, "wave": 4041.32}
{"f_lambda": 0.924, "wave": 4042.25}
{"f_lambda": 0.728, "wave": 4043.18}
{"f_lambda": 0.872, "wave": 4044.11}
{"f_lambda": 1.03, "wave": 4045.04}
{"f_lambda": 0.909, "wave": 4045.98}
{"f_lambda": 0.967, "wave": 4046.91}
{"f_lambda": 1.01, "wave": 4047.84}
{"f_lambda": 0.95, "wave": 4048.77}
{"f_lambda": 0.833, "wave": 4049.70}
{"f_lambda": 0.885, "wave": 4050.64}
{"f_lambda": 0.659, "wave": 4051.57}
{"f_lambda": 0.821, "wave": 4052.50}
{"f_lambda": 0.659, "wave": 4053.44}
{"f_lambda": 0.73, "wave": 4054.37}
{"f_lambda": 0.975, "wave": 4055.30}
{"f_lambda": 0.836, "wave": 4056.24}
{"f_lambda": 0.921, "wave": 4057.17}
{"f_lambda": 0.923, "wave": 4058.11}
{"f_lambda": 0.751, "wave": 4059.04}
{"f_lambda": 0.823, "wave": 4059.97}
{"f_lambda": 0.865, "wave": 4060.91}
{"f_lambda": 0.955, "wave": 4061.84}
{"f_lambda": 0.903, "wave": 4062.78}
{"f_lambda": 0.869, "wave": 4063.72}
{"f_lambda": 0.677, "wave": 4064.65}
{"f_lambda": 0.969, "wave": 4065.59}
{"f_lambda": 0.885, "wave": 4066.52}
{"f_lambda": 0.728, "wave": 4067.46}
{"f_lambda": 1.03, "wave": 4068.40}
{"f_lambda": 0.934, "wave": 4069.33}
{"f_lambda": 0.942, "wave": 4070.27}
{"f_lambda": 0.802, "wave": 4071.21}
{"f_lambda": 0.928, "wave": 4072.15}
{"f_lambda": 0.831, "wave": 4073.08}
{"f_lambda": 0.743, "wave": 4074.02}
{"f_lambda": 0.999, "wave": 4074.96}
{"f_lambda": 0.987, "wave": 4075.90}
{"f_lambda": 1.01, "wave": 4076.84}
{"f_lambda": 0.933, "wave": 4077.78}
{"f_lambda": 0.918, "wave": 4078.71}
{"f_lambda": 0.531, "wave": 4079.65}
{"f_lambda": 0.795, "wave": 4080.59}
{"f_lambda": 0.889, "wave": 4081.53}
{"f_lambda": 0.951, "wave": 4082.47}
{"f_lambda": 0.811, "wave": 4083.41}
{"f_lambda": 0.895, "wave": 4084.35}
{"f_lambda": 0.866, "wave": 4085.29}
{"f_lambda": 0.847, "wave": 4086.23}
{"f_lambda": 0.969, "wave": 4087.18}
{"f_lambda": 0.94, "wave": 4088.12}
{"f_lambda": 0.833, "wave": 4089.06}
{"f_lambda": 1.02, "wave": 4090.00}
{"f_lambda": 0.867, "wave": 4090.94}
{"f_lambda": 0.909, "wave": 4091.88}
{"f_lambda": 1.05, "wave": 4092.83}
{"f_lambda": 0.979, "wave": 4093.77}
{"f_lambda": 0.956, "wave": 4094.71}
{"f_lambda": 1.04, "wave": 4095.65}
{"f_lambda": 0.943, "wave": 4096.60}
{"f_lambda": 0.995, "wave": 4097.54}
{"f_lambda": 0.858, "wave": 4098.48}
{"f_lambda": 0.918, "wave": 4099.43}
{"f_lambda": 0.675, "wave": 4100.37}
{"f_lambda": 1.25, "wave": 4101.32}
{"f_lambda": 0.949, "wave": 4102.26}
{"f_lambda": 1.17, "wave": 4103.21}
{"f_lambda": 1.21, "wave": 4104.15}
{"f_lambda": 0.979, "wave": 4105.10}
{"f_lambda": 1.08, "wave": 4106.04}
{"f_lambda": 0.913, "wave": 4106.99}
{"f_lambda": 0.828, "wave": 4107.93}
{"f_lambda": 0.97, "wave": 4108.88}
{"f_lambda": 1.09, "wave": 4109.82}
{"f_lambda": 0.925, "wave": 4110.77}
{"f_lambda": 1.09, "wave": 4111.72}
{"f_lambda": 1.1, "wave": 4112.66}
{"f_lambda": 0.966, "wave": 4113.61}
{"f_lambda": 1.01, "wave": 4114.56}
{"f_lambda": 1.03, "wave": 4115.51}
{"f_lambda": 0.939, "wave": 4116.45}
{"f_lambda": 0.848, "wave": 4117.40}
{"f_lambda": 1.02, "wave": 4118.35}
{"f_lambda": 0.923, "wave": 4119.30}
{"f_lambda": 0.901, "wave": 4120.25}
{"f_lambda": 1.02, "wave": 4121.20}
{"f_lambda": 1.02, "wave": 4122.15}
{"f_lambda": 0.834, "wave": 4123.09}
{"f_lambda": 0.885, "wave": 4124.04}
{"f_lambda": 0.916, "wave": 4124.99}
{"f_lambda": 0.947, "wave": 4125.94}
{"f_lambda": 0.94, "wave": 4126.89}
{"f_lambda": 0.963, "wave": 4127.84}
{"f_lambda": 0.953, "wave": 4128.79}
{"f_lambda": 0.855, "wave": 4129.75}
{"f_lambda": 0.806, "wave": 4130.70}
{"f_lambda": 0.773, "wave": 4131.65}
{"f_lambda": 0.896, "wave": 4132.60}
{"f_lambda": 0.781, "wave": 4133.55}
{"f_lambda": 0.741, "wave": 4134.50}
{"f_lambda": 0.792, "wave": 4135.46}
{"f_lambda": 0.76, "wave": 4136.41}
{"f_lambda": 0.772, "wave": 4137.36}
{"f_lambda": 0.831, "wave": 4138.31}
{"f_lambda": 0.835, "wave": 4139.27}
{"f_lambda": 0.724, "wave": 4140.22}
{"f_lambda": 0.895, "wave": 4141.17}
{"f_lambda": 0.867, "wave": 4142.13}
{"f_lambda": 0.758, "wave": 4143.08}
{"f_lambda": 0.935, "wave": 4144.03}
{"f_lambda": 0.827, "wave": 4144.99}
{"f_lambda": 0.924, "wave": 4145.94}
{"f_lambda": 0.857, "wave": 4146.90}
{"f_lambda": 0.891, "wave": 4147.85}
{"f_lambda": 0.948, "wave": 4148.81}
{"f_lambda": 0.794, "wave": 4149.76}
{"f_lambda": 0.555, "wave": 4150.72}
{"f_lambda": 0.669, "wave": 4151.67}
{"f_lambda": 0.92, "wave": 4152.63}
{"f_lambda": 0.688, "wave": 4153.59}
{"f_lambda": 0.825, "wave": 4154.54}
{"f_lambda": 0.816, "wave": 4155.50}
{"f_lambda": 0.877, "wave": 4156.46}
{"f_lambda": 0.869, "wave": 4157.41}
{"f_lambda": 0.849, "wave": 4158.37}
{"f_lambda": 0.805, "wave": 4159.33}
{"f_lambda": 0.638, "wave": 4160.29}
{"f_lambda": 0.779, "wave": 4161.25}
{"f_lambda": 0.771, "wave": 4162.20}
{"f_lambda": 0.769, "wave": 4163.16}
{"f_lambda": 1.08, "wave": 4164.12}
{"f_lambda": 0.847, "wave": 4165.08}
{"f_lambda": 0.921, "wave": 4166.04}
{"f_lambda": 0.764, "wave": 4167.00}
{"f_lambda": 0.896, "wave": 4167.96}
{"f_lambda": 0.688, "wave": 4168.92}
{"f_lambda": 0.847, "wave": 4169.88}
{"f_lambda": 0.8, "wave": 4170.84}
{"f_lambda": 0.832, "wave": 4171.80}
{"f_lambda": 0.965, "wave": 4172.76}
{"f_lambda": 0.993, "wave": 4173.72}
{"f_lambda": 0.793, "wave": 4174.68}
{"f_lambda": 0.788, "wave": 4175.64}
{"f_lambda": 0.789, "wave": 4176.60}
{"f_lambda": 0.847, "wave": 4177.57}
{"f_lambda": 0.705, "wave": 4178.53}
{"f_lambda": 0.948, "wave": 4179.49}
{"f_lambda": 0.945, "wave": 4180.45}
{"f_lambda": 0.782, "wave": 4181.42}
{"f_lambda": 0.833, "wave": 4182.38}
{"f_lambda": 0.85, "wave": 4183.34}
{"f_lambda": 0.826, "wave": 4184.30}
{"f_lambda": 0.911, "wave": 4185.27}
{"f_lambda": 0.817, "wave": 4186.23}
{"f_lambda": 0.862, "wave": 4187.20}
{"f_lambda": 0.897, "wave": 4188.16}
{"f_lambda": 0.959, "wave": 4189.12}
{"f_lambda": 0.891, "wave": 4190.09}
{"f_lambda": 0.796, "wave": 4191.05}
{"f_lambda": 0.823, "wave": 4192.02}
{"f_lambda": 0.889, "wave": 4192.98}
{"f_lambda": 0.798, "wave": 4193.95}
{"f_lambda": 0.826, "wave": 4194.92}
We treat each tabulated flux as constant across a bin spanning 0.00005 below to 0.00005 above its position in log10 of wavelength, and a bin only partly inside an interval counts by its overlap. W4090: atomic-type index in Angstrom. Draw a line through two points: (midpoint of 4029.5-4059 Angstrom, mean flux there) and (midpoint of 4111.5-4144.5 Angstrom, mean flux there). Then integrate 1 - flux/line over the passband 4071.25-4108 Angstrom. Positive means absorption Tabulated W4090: -1.8 Angstrom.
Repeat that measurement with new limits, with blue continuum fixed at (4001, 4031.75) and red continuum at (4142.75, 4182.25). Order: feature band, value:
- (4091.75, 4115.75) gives -3.9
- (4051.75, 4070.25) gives 0.5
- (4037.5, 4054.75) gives 0.6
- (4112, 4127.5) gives -2.0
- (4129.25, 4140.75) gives 0.6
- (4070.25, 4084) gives 0.0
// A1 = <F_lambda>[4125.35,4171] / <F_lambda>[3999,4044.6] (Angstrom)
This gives 0.93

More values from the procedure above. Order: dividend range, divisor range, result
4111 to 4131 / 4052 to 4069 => 1.12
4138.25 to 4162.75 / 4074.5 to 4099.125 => 0.89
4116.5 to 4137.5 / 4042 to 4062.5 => 1.02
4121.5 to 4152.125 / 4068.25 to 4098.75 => 0.93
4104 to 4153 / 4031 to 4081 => 1.03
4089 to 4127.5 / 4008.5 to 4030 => 1.06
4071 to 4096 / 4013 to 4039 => 0.99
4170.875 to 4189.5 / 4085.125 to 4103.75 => 0.90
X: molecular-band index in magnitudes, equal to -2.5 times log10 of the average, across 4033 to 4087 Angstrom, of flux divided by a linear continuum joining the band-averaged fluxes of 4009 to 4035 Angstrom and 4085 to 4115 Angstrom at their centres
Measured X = 0.088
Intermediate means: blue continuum 0.913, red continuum 0.975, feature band 0.87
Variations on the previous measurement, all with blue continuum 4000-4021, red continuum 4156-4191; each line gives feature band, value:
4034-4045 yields 0.016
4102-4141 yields -0.078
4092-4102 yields -0.112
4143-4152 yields 0.042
